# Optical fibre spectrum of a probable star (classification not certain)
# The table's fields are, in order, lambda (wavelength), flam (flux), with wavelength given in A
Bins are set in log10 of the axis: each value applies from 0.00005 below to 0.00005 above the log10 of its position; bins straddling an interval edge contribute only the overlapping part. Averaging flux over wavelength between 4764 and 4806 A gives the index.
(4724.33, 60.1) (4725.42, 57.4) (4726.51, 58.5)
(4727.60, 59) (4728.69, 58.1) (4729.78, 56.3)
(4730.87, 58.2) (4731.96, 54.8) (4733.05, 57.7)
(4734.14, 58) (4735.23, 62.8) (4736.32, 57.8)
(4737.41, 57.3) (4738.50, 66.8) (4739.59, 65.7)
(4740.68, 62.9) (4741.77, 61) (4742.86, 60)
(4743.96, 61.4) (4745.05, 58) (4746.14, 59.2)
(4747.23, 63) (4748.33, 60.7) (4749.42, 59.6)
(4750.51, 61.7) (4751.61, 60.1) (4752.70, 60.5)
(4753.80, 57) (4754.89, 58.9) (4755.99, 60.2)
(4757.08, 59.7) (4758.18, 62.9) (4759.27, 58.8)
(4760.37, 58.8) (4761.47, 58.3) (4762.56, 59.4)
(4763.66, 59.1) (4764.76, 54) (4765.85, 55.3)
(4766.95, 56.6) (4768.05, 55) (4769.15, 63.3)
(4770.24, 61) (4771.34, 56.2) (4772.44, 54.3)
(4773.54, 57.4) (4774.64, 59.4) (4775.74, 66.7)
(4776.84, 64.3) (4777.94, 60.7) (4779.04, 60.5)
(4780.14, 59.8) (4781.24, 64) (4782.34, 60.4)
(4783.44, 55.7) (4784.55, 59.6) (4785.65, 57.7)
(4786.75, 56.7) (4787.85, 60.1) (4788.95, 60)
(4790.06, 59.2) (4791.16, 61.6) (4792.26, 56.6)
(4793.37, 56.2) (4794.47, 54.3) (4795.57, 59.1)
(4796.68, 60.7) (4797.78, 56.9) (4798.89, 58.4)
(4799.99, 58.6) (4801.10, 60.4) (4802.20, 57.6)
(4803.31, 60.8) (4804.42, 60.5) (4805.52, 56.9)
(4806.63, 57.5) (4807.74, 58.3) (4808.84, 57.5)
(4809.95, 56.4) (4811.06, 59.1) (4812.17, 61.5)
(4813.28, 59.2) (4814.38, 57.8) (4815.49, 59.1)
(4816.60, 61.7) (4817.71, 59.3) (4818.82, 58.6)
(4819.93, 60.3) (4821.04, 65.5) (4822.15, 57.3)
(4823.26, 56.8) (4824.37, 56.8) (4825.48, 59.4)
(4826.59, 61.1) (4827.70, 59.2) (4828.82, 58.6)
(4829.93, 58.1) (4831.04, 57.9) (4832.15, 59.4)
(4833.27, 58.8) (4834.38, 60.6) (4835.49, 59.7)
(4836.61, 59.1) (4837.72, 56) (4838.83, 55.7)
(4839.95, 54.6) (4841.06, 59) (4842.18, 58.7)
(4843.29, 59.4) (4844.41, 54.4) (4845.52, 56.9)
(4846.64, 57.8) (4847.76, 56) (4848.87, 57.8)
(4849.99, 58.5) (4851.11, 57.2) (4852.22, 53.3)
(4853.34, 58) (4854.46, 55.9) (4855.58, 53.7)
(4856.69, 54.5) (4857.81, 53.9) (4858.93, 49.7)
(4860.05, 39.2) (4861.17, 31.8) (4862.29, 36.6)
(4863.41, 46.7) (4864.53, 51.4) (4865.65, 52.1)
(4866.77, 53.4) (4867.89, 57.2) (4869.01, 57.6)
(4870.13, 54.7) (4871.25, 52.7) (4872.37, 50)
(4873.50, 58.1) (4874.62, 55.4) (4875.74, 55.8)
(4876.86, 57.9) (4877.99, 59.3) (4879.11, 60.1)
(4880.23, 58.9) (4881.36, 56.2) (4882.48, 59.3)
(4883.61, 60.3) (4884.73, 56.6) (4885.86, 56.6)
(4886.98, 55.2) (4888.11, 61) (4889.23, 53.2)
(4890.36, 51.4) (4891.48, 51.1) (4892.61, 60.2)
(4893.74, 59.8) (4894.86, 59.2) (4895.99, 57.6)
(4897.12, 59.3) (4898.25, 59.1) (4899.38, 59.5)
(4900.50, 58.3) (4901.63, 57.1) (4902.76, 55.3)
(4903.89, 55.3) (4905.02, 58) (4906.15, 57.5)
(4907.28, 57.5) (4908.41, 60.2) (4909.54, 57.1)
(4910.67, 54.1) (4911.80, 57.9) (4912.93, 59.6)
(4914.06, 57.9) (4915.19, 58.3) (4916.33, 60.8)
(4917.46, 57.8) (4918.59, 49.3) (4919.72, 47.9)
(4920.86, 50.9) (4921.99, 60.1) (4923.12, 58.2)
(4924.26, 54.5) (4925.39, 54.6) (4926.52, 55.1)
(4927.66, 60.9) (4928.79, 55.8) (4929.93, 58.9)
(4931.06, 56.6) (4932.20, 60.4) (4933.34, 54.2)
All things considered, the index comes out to 58.9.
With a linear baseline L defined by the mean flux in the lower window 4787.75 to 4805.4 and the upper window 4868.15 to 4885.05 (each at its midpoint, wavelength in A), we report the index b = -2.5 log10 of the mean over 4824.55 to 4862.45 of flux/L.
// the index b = 0.041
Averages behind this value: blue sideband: 58.7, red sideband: 56.9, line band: 55.5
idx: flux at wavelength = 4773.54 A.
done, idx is 57.4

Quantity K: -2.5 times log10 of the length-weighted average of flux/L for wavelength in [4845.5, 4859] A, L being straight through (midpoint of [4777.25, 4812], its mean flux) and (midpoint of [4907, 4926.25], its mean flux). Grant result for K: 0.03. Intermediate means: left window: 58.8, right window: 56.3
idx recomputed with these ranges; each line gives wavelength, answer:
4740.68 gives 62.9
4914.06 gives 57.9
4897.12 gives 59.3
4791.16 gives 61.6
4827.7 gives 59.2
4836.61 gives 59.1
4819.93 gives 60.3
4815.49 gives 59.1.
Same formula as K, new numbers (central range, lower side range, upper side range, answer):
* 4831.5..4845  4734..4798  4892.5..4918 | 0.02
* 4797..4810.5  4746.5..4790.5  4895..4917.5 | 0.01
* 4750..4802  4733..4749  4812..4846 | 0.02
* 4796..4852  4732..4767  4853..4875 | -0.09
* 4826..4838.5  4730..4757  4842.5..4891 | -0.06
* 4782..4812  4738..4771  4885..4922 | 0.01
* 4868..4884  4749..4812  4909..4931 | 0.01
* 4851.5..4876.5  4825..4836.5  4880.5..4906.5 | 0.13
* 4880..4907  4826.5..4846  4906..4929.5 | -0.01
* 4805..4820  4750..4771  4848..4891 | -0.04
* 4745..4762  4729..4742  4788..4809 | -0.01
